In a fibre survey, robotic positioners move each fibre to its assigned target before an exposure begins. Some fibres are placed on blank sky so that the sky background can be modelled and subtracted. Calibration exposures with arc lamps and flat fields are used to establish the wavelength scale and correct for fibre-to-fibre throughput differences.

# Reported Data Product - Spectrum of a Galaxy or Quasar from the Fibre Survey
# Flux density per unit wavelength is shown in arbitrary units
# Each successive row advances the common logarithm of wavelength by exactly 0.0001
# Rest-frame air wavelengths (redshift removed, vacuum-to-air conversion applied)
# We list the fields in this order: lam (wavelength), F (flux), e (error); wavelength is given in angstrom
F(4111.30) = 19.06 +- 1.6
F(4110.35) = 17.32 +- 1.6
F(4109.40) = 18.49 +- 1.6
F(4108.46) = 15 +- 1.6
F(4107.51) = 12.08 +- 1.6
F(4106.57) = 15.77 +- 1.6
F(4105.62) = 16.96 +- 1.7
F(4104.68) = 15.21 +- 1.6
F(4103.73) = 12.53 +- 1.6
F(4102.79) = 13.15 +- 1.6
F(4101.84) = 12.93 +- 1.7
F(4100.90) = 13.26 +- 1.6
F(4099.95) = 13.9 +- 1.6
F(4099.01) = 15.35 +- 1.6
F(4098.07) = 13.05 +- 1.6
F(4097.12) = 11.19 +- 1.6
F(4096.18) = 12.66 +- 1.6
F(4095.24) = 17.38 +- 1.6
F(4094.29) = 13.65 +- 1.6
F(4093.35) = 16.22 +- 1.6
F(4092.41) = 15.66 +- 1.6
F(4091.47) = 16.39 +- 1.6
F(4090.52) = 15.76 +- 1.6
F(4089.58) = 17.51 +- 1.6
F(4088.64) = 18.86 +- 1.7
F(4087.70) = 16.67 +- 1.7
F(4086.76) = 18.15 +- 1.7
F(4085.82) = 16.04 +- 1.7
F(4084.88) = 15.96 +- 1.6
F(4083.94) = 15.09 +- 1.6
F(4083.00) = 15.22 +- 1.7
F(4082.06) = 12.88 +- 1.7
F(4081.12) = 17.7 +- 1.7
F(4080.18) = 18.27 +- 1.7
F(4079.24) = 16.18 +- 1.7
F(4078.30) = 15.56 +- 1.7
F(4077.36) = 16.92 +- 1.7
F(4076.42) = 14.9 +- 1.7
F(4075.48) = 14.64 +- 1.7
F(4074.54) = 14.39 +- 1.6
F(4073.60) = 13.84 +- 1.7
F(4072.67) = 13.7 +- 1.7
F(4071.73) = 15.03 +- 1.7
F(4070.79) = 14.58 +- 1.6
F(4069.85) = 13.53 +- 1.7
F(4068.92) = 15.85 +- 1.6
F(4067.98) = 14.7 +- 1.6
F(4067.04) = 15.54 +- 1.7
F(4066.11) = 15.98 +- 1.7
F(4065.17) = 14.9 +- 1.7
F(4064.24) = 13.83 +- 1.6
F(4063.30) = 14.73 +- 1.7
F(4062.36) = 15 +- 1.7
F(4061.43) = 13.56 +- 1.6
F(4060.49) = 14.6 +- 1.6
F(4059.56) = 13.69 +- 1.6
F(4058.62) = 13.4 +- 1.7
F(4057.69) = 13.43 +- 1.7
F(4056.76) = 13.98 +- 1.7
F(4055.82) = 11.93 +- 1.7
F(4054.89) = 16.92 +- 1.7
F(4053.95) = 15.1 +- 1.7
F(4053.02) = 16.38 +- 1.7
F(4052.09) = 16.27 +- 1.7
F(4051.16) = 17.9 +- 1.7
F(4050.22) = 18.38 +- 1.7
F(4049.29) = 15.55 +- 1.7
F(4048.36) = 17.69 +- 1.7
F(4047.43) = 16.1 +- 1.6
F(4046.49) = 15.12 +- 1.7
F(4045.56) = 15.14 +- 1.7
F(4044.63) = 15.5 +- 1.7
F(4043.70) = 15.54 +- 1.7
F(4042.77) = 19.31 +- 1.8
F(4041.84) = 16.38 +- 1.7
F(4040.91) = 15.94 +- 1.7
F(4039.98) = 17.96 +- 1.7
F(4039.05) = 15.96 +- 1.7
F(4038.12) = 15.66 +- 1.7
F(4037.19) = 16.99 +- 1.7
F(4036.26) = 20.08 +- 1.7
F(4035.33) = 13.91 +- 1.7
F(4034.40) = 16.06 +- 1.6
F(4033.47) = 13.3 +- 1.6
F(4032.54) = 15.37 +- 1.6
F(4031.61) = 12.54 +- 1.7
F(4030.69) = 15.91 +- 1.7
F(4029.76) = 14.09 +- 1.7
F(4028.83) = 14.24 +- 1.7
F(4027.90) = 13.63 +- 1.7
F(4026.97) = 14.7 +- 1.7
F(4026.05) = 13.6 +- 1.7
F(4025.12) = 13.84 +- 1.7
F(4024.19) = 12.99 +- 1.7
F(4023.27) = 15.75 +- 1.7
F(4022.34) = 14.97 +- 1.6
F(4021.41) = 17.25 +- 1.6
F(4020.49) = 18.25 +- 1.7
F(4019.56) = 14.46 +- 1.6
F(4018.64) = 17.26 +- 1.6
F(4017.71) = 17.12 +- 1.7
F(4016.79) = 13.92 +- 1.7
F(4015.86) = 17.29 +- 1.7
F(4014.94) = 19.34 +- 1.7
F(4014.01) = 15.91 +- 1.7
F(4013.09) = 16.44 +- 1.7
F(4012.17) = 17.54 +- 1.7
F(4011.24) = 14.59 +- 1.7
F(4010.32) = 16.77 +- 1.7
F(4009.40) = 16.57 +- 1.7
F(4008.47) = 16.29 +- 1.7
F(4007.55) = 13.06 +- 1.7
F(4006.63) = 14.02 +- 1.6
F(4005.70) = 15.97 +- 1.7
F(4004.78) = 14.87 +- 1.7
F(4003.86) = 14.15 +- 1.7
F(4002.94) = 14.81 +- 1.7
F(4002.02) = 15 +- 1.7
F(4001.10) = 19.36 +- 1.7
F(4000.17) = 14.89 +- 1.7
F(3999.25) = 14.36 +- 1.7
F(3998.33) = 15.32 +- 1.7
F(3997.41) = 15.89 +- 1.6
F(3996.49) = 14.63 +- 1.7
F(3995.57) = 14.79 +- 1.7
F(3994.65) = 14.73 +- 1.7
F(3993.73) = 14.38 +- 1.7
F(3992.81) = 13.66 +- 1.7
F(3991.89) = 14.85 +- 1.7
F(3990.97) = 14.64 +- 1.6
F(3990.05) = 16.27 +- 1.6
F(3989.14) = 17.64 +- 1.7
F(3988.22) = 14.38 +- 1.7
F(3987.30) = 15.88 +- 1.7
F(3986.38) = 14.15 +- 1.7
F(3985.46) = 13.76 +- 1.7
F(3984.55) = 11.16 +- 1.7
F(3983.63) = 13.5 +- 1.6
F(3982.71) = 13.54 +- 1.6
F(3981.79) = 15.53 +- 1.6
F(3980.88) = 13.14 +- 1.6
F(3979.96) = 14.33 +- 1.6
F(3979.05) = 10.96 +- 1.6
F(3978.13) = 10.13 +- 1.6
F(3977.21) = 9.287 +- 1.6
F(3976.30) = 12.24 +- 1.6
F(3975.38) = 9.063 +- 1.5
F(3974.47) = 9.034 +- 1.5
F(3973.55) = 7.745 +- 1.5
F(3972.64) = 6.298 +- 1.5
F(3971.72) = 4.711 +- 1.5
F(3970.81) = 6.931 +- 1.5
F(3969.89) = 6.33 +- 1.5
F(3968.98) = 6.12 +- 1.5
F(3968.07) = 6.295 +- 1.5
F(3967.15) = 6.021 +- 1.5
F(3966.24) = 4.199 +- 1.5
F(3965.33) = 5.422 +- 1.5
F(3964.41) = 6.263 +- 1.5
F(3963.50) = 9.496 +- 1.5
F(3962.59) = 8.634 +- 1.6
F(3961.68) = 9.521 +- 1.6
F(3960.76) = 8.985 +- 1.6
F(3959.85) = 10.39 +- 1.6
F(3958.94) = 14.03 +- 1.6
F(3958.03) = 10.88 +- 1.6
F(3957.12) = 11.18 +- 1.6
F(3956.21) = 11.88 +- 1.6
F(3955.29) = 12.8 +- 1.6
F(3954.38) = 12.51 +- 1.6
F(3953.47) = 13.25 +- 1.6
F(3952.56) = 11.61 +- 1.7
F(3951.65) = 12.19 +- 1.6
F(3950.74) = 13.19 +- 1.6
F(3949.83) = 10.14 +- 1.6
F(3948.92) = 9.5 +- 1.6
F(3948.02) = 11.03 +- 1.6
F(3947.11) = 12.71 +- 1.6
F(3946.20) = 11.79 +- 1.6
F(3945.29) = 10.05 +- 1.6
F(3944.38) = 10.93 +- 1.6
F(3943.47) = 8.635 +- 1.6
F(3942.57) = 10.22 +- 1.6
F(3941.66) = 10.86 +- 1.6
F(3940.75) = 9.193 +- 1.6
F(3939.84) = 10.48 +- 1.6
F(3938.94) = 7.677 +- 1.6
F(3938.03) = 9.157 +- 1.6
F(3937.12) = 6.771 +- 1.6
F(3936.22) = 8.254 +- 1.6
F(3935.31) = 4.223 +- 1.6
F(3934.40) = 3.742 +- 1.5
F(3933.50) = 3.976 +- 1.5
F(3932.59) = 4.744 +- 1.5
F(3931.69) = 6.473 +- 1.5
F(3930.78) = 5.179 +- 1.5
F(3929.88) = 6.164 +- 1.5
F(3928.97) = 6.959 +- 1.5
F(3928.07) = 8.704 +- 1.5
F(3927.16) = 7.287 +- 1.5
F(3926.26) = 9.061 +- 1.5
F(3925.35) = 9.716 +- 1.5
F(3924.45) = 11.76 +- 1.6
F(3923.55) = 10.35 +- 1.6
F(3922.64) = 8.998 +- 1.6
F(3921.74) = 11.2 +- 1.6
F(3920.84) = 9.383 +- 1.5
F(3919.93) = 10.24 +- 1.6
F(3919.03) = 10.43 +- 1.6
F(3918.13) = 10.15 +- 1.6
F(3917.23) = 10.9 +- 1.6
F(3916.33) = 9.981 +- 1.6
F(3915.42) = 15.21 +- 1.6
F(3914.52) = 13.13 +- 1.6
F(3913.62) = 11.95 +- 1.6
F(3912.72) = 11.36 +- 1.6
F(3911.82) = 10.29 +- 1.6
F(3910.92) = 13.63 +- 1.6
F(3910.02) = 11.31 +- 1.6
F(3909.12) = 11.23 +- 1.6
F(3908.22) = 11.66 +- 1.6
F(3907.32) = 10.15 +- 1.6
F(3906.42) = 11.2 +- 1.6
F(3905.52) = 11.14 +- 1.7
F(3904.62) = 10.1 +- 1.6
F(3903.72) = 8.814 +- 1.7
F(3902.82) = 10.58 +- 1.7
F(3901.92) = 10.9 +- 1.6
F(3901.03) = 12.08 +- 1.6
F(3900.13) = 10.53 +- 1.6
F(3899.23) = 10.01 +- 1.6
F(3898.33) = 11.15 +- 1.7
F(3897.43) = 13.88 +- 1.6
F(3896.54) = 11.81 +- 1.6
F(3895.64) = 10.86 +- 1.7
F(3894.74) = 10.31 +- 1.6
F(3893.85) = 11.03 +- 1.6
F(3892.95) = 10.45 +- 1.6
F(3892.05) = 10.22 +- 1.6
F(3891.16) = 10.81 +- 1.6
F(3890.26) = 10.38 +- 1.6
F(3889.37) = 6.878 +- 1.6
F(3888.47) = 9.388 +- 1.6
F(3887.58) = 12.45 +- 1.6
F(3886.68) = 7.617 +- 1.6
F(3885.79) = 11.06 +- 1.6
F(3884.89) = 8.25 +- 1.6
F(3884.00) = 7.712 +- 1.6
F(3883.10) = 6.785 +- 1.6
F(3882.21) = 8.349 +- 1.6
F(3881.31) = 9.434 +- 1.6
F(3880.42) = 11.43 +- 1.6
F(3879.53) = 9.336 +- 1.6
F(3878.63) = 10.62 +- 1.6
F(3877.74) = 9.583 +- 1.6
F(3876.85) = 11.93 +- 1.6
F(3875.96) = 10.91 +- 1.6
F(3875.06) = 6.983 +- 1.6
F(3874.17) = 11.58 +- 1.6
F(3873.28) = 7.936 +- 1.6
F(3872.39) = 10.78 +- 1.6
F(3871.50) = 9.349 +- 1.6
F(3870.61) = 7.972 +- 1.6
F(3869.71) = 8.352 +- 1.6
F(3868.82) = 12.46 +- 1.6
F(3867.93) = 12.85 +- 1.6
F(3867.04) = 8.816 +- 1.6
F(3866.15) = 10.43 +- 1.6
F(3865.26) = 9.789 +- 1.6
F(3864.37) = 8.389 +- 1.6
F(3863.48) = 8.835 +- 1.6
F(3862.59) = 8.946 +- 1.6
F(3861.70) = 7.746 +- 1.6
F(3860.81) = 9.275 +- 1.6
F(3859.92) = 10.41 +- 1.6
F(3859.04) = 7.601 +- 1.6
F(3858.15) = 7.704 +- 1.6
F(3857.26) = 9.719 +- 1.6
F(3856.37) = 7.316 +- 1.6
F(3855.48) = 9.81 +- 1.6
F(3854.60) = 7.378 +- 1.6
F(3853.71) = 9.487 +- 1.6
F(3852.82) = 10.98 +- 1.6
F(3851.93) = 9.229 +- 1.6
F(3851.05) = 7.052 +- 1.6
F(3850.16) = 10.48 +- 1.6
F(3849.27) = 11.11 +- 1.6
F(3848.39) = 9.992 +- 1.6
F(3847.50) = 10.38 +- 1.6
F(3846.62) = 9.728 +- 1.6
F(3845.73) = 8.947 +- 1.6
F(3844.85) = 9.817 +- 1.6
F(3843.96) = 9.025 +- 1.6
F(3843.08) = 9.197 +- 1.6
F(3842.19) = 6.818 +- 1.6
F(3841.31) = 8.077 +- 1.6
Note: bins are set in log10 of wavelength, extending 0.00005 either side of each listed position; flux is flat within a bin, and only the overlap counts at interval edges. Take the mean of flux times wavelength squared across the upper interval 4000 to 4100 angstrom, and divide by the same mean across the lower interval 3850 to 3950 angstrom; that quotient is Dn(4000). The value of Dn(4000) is 1.7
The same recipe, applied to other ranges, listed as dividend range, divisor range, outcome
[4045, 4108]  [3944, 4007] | 1.34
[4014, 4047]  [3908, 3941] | 1.80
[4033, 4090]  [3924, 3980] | 1.84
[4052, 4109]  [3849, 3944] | 1.71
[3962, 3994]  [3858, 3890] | 1.20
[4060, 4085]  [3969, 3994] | 1.33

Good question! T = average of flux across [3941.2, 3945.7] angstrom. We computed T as 10.1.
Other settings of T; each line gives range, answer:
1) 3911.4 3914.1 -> 11.2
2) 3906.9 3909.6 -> 11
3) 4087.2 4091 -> 17.2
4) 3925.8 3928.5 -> 8.33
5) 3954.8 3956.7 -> 12.3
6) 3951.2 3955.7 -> 12.5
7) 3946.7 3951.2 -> 11.3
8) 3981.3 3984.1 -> 14.2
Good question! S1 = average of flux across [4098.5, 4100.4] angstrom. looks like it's 14.7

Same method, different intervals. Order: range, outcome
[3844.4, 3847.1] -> 9.52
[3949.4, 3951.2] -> 11.7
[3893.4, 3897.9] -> 11.6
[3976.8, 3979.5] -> 10.1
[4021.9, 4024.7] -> 14.6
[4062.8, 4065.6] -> 14.5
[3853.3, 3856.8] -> 8.5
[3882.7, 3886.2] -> 8.43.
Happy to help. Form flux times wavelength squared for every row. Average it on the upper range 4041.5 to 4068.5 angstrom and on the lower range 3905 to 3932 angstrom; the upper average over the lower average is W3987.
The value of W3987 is 1.6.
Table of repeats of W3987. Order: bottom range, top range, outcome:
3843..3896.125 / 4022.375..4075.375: 1.74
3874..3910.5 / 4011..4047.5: 1.64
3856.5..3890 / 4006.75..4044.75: 1.81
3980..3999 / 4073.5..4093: 1.15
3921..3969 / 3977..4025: 1.70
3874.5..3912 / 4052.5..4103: 1.59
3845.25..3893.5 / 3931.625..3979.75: 1.00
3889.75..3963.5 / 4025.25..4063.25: 1.61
